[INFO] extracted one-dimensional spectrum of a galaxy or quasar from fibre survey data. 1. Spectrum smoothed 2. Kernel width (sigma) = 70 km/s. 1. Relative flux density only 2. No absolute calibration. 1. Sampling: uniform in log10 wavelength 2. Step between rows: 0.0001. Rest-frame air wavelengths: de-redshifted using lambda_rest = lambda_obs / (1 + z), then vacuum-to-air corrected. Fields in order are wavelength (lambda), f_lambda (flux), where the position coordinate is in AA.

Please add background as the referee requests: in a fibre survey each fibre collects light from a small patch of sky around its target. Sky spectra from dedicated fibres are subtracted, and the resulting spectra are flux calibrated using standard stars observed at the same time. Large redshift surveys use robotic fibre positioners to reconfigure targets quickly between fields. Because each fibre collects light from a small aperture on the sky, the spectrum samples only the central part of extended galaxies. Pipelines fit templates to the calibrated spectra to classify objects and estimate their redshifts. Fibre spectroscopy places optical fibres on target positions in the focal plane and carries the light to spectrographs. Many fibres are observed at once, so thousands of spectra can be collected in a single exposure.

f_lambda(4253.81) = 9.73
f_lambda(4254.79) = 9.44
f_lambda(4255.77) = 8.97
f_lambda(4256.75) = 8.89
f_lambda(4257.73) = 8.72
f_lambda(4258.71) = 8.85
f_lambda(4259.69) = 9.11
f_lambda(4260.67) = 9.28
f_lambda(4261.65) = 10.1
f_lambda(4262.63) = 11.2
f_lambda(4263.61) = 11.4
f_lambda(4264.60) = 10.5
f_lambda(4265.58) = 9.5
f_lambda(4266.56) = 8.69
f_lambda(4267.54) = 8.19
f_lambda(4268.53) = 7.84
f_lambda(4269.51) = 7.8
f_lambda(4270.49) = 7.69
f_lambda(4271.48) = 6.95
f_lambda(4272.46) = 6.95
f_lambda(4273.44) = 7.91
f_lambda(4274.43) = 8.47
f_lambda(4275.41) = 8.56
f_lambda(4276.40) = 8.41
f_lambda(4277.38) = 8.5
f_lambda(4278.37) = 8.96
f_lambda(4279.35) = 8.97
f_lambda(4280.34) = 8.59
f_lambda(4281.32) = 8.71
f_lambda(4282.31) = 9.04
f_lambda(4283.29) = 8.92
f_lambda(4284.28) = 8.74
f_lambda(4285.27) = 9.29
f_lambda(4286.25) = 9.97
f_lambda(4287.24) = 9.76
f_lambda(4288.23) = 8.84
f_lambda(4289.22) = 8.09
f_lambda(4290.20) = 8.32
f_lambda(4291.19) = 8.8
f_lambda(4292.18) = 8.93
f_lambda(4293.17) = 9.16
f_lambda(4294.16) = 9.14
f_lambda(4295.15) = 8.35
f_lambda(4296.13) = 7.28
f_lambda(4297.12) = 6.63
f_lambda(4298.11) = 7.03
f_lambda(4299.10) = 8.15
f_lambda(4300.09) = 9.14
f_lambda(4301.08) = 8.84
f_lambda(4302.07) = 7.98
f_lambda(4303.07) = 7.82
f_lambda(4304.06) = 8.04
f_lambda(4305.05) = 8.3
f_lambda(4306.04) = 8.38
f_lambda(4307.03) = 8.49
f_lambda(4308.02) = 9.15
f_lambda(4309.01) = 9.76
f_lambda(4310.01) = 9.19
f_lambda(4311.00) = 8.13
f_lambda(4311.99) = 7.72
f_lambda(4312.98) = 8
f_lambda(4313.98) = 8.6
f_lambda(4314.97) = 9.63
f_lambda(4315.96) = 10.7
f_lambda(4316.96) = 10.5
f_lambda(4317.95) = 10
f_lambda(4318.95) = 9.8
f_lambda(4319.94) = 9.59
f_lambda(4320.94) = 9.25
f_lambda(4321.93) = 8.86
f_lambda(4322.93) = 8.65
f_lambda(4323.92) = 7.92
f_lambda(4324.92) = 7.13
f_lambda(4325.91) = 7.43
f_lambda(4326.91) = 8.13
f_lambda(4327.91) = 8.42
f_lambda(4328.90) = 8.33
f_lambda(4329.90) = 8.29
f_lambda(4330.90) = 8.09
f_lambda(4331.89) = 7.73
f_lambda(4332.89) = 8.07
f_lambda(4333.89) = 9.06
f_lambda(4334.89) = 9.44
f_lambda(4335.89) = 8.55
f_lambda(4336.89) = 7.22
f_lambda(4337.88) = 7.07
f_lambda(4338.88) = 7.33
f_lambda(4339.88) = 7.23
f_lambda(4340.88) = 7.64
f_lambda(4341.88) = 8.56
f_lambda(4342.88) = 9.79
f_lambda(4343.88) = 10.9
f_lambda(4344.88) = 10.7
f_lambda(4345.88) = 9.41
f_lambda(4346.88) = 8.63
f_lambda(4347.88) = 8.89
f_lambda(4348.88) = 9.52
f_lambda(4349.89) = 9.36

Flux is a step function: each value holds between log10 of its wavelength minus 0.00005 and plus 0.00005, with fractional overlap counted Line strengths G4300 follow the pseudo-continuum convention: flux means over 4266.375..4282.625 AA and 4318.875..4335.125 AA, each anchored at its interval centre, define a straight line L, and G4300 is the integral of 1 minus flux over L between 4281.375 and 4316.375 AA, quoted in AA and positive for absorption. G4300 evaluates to -1.30 AA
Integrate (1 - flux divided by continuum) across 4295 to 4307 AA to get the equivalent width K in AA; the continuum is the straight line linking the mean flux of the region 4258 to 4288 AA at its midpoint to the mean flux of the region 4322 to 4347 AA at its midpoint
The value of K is 0.9 AA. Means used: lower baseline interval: 8.89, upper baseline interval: 8.39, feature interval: 8.01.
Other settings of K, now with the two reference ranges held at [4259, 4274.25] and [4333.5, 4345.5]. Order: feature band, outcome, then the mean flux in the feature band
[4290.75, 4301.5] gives 0.6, 8.31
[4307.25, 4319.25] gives -0.7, 9.24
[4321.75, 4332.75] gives 0.8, 8.07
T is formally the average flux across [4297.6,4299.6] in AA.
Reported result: 7.58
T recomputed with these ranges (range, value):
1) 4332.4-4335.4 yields 8.84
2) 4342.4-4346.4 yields 10.2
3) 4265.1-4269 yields 8.55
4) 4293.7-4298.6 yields 7.69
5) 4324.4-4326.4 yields 7.29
